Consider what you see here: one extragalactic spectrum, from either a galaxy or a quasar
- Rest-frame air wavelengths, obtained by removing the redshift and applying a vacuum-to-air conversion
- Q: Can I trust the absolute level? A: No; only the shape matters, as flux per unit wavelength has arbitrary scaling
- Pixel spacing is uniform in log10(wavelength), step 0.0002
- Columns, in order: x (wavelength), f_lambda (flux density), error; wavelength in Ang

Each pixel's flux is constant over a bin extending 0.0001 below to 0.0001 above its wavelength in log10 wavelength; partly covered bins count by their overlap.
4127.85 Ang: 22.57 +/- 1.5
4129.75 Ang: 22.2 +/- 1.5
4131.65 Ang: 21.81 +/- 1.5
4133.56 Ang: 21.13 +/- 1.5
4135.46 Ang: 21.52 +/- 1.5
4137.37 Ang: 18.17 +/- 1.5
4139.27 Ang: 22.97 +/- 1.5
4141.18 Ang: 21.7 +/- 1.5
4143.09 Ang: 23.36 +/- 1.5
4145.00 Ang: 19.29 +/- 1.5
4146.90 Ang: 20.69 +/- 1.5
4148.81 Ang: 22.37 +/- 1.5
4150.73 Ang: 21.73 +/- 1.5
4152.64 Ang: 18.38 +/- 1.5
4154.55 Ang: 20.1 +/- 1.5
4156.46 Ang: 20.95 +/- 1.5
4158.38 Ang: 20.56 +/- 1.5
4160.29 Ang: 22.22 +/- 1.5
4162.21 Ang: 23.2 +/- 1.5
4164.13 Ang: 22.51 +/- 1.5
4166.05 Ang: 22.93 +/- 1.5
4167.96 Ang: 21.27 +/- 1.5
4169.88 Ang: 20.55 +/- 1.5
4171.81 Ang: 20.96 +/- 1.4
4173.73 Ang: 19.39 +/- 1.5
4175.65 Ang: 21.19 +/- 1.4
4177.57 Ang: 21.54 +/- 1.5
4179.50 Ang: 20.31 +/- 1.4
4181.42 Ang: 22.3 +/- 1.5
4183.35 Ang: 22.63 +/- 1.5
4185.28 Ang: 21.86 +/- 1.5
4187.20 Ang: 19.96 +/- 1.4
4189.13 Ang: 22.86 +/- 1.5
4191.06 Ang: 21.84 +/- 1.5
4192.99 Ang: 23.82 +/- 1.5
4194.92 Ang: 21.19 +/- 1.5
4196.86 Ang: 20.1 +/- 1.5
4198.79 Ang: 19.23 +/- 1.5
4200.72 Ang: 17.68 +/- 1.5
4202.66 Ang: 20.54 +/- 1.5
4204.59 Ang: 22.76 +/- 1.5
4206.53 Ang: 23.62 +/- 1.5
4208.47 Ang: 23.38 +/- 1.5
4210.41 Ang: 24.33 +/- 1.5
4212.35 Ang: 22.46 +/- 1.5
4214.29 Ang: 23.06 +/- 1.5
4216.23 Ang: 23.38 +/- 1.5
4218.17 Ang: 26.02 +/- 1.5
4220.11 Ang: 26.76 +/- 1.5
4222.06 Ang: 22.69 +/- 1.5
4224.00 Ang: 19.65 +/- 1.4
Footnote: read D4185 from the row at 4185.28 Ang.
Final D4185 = 21.86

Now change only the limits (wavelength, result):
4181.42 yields 22.3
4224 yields 19.65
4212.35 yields 22.46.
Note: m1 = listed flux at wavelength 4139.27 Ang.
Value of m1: 22.97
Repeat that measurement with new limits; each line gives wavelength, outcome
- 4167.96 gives 21.27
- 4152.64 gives 18.38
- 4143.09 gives 23.36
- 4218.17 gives 26.02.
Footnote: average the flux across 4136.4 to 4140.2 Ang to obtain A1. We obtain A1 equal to 20.6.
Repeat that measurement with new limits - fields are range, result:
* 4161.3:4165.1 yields 22.8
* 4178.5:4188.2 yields 21.4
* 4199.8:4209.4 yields 21.6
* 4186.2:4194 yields 22.1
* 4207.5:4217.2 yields 23.3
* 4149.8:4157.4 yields 20.3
